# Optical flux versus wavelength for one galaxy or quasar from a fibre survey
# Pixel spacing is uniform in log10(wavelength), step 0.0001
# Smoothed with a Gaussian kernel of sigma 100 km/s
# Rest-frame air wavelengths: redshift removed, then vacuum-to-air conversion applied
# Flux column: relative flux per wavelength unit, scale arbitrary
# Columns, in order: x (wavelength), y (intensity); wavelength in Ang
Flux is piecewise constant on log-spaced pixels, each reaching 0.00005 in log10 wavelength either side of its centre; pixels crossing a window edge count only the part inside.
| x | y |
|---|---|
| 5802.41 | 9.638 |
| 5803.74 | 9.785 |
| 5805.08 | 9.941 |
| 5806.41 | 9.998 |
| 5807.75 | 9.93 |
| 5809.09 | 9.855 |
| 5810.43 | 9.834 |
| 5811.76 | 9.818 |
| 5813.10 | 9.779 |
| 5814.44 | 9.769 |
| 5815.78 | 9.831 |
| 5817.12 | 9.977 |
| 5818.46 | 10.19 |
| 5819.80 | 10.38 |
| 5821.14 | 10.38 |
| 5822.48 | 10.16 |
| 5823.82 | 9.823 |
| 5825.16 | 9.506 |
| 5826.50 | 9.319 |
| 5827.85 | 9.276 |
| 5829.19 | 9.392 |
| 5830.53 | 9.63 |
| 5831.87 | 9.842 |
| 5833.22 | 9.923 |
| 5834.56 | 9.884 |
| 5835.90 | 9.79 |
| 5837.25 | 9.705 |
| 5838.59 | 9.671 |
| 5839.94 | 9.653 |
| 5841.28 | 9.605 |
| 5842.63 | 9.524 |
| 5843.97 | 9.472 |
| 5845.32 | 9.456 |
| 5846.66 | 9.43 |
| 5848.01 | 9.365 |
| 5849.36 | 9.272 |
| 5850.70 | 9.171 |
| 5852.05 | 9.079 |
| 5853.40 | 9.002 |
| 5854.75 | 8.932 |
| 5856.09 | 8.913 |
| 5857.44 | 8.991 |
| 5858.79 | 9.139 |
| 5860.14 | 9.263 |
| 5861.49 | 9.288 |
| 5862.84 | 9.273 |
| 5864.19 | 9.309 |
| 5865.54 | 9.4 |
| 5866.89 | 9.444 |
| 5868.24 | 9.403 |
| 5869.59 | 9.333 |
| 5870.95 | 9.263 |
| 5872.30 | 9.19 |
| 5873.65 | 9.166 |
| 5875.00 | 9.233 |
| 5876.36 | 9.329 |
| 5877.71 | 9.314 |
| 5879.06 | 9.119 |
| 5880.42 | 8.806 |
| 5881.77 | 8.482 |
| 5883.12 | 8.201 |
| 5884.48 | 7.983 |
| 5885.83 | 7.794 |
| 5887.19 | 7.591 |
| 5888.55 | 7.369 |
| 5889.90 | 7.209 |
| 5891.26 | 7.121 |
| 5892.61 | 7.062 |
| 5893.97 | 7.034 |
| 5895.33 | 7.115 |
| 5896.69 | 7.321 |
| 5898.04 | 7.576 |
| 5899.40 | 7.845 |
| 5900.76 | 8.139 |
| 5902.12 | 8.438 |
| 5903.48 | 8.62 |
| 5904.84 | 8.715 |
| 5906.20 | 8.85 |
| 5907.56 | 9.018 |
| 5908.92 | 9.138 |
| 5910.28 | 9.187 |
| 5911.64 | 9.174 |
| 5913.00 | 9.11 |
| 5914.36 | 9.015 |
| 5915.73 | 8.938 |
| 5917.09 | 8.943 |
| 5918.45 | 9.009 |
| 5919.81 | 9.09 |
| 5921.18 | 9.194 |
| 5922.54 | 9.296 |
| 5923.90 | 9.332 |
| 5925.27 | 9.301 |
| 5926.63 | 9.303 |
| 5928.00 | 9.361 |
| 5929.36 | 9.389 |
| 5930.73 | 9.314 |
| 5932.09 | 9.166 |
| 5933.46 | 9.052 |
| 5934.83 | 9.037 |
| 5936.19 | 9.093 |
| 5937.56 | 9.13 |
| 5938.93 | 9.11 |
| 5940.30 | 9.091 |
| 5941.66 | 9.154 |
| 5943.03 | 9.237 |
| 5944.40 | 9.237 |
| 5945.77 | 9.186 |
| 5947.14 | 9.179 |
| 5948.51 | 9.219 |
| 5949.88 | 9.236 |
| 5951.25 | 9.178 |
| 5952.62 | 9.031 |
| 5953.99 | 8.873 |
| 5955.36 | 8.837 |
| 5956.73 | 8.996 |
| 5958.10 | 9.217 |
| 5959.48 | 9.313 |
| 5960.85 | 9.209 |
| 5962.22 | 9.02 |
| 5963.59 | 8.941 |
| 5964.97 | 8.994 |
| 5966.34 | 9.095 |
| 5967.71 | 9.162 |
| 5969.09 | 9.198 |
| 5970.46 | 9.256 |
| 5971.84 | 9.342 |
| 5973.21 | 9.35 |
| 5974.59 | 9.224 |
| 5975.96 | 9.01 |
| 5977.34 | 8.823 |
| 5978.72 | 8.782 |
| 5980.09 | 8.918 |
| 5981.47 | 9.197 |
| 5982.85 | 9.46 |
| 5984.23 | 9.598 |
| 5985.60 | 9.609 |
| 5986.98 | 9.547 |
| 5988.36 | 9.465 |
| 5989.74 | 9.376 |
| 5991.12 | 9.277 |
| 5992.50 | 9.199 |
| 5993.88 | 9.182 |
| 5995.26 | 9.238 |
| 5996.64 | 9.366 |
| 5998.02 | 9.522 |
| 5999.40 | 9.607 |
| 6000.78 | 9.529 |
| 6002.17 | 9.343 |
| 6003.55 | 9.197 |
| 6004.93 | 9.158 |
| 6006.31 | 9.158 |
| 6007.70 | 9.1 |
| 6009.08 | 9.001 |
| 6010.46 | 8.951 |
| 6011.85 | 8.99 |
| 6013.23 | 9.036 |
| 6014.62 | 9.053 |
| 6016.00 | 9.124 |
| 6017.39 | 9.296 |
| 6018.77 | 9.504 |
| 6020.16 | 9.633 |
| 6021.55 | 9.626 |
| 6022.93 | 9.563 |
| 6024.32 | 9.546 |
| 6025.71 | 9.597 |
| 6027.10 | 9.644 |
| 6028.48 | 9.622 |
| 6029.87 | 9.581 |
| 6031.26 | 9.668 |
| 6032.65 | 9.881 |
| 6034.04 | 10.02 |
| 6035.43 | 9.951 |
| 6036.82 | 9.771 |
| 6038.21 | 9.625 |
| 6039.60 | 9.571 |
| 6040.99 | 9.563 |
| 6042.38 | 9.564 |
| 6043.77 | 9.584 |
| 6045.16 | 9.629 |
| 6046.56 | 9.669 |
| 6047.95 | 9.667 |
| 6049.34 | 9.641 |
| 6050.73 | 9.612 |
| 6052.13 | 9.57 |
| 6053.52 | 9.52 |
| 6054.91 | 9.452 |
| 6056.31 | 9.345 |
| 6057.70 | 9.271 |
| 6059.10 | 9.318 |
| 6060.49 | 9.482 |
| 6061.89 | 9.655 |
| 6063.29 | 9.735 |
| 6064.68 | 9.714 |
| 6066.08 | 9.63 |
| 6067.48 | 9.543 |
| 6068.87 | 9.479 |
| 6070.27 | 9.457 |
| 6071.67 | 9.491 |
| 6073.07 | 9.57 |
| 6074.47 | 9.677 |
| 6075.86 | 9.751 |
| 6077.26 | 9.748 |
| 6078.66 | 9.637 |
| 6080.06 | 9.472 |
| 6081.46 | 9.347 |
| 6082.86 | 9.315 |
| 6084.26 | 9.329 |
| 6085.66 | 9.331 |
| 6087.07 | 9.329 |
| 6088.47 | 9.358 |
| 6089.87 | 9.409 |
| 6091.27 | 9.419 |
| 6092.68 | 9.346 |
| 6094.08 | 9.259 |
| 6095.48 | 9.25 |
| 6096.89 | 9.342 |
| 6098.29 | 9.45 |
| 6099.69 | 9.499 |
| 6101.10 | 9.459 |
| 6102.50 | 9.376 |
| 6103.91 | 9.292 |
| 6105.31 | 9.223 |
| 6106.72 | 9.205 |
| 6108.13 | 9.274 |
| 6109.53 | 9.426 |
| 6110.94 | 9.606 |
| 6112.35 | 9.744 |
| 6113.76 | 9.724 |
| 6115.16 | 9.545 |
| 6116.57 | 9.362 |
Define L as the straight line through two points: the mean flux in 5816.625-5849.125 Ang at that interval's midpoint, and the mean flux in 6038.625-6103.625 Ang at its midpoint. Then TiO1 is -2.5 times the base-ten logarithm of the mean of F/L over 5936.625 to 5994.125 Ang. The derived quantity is 0.048 mag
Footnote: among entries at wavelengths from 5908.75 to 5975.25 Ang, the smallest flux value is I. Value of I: 8.837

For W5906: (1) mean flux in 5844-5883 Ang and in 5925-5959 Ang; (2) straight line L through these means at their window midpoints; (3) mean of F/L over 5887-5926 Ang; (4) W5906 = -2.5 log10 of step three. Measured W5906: 0.09 mag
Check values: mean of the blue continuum 9.18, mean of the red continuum 9.16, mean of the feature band 8.42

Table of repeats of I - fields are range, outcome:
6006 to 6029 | 8.951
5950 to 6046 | 8.782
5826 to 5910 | 7.034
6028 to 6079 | 9.271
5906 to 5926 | 8.85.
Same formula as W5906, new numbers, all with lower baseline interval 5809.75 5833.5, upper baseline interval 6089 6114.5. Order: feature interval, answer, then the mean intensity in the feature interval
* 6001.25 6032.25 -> 0.02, 9.34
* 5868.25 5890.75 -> 0.14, 8.6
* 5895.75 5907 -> 0.19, 8.17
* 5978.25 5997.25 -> 0.03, 9.31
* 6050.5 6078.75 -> -0.01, 9.55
